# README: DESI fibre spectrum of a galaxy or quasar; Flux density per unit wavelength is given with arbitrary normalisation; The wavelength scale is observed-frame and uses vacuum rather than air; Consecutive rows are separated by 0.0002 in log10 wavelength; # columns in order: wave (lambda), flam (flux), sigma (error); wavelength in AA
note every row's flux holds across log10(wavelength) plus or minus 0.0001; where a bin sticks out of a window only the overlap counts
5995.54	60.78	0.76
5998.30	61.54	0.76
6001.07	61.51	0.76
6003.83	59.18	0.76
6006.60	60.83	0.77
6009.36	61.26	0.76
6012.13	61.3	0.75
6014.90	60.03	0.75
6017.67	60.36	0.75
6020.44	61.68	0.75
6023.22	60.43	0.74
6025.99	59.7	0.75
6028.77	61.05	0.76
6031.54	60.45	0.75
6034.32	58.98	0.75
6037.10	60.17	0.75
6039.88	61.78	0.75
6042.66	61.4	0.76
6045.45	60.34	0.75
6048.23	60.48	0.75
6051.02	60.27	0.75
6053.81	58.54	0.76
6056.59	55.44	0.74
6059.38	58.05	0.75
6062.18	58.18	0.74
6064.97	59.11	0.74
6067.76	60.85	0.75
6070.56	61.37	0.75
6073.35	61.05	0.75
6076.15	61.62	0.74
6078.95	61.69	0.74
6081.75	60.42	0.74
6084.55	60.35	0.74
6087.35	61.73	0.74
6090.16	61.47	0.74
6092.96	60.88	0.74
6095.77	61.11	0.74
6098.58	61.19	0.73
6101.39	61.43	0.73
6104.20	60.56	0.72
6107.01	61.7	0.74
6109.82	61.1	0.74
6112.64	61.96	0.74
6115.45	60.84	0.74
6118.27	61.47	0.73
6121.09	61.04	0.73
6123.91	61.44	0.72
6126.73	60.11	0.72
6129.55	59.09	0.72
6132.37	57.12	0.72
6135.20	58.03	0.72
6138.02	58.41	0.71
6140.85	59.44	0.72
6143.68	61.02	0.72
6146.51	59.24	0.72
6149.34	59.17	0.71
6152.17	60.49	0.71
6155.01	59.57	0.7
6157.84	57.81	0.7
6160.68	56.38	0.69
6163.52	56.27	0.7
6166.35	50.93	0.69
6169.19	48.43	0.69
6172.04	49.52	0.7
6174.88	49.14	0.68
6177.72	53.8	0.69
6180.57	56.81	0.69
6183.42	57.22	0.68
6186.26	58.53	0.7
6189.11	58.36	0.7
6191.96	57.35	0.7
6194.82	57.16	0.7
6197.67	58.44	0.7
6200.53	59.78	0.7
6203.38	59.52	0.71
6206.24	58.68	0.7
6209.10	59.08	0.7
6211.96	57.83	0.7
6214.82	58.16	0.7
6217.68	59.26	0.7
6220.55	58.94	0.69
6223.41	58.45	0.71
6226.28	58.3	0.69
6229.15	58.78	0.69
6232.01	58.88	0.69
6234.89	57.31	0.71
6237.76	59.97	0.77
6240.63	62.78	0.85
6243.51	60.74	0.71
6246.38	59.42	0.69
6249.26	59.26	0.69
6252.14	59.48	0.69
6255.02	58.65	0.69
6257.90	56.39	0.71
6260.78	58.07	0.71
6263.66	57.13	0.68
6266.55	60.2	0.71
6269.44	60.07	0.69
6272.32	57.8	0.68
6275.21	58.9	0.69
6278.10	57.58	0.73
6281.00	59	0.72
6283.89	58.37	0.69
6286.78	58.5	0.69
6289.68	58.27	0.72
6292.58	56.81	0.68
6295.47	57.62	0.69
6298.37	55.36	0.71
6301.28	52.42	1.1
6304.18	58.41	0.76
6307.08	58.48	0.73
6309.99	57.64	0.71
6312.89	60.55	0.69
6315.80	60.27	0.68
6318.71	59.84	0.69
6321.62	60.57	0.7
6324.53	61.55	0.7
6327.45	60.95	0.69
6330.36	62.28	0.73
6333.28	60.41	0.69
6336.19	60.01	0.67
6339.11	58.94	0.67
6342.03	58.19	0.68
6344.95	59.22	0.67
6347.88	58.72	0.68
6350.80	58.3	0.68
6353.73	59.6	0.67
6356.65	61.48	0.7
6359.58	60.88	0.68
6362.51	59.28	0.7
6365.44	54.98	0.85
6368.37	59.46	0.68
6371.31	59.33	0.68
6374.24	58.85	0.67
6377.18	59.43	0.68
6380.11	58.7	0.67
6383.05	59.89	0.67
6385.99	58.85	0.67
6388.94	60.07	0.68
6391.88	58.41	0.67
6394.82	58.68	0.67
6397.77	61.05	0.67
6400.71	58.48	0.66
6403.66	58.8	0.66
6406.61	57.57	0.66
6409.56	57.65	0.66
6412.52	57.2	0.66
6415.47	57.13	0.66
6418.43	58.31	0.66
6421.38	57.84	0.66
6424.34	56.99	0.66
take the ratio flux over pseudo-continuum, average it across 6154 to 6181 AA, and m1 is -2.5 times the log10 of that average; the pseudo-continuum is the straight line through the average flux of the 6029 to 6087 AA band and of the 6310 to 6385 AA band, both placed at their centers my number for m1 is 0.119 mag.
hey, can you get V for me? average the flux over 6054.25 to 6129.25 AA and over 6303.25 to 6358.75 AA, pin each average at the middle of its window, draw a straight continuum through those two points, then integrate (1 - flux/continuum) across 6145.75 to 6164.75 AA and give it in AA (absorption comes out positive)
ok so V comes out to 0.6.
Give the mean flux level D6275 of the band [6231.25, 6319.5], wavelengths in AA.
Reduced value 58.5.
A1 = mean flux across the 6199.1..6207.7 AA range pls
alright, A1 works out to 59.3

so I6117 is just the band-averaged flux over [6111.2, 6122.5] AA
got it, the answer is 61.3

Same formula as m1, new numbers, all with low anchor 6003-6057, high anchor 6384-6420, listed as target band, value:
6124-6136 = 0.02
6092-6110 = -0.02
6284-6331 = 0.01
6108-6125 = -0.03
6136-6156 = 0.00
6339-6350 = 0.00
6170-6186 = 0.12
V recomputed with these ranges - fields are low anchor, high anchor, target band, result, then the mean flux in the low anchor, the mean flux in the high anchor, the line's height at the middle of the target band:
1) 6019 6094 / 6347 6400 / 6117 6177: 2.7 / 60.3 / 59.2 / 60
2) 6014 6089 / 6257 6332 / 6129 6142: 0.3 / 60.2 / 58.6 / 59.7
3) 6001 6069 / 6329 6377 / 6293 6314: 0.8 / 60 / 59.4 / 59.5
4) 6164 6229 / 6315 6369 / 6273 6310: 0.7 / 56.6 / 59.7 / 58.6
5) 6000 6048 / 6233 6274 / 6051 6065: 0.6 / 60.6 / 59.1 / 60.4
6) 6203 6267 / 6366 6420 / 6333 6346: -0.1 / 58.9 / 58.7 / 58.8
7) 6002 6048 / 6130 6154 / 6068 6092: -0.5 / 60.6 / 59.1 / 59.9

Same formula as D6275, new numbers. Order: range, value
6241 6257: 59.6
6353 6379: 59.3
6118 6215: 57.5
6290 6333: 58.8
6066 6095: 61.1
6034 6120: 60.5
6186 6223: 58.5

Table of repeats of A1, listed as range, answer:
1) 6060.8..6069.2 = 59.4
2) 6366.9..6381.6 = 59.2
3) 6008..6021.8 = 60.9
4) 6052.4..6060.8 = 57.3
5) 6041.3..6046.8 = 60.8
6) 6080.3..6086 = 60.5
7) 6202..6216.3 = 58.7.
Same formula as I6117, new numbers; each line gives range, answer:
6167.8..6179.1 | 50.2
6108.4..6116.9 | 61.3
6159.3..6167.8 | 54.5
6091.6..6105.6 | 61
